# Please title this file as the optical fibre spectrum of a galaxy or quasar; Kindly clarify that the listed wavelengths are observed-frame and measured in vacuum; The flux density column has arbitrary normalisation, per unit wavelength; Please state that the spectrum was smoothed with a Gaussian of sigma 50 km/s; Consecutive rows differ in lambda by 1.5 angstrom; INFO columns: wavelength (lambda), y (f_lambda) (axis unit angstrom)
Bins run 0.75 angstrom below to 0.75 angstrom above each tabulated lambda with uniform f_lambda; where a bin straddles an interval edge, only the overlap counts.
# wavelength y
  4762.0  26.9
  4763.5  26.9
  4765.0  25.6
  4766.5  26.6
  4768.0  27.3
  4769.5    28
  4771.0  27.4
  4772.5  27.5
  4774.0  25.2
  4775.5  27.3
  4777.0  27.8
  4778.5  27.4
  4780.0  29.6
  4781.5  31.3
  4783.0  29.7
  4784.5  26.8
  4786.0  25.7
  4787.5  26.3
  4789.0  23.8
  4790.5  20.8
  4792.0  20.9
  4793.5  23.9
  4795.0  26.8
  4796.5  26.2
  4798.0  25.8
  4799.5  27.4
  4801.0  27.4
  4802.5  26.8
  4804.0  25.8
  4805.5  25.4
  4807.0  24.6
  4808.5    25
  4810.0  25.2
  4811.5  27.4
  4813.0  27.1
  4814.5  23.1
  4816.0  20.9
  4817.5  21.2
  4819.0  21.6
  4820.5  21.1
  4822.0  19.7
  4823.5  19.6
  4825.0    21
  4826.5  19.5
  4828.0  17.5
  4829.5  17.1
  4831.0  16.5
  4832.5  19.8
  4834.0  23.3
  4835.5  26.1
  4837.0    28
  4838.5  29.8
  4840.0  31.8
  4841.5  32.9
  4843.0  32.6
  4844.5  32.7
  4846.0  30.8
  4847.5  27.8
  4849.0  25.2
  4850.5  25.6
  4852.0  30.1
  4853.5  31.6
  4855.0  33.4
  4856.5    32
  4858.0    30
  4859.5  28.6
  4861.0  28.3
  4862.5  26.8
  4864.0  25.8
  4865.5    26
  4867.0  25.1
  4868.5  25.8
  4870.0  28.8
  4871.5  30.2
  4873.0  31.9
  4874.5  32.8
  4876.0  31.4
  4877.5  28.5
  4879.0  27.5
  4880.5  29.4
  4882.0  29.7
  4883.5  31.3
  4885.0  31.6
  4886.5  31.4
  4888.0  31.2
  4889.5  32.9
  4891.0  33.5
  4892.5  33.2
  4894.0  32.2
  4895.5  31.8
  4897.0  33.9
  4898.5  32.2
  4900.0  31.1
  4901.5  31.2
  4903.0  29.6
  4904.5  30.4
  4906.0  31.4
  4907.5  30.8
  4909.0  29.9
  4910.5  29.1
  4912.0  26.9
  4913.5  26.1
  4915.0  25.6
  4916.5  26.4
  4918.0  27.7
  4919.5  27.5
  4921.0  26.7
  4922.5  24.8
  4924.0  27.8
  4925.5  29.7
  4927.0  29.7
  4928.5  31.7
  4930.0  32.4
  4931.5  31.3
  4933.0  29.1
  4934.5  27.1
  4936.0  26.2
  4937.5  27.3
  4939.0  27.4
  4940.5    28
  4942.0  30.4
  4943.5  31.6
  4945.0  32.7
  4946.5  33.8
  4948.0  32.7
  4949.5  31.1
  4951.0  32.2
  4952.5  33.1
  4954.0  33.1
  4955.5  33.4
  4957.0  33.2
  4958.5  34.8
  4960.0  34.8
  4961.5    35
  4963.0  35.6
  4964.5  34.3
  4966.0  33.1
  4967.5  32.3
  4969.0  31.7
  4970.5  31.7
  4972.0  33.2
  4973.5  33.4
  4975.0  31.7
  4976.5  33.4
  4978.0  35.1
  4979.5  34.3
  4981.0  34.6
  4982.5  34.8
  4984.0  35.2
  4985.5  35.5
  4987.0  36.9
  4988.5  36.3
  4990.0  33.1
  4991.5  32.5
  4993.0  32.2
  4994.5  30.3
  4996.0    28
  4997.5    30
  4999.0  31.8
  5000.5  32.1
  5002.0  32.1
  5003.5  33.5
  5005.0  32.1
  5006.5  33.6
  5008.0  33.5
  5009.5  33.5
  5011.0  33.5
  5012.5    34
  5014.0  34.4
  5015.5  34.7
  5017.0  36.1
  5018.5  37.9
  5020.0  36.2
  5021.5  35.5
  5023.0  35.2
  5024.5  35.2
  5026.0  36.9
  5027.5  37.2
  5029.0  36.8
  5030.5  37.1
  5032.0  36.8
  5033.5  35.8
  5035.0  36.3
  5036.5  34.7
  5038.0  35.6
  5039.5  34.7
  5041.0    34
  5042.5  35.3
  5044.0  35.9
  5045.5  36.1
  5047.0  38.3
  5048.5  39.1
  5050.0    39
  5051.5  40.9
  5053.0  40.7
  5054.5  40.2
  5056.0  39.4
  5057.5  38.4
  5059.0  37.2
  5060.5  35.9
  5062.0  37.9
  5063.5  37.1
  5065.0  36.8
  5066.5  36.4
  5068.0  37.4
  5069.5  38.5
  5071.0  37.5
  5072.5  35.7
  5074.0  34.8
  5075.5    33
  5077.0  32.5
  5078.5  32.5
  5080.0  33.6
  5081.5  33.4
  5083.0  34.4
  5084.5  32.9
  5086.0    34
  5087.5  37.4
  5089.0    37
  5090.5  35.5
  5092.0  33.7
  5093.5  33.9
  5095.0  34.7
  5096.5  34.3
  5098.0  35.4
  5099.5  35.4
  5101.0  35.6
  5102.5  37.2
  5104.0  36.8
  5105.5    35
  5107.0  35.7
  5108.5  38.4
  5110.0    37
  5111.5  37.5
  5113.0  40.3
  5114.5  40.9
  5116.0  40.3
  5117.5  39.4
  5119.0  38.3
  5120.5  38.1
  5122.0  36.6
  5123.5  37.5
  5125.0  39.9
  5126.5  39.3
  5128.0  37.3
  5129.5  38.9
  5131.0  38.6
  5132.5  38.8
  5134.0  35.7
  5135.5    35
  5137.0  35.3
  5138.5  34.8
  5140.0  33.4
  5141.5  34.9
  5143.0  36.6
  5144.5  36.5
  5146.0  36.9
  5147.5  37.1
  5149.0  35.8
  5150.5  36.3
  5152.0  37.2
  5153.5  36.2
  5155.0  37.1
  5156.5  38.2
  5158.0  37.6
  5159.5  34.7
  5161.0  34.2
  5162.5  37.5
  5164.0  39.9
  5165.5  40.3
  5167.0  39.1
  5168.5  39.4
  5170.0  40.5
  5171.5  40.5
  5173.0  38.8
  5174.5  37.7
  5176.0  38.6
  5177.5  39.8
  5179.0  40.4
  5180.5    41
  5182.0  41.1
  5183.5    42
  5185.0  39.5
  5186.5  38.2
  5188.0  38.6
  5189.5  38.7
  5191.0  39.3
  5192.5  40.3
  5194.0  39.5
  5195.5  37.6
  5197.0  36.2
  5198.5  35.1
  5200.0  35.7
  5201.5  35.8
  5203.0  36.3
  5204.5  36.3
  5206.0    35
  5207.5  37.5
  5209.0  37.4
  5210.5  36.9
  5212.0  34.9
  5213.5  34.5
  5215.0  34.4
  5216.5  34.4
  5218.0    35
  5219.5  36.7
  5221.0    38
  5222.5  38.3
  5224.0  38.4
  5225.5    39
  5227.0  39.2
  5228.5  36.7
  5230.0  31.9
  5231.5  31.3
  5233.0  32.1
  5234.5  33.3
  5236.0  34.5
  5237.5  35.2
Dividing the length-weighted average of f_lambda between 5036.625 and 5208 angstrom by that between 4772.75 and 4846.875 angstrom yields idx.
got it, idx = 1.47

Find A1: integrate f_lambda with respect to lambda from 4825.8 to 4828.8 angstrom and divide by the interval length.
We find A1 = 18.5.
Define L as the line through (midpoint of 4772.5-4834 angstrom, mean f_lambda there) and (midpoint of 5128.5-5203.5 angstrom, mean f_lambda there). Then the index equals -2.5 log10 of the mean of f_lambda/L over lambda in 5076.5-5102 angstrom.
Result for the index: 0.01 mag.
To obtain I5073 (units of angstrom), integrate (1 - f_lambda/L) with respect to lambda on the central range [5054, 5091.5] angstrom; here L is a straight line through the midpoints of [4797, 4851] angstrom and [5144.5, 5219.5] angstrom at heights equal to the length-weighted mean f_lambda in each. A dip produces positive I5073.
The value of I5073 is -2.5 angstrom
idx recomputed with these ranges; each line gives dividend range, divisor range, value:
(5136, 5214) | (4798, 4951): 1.34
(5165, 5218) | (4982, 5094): 1.08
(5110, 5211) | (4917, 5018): 1.18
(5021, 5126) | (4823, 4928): 1.29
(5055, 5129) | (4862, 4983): 1.19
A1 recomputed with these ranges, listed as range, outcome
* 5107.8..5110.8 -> 37.7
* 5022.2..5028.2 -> 36.1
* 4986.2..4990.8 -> 35.4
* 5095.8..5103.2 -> 35.6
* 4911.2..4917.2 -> 26.3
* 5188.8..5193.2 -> 39.4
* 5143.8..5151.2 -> 36.5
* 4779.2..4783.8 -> 30.1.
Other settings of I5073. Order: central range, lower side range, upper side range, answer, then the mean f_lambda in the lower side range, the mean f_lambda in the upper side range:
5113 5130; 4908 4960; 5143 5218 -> -1.5 angstrom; 29.8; 37.6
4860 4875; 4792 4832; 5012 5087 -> -1.1 angstrom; 23.2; 36.2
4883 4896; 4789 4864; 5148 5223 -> -2.1 angstrom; 25.5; 37.7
